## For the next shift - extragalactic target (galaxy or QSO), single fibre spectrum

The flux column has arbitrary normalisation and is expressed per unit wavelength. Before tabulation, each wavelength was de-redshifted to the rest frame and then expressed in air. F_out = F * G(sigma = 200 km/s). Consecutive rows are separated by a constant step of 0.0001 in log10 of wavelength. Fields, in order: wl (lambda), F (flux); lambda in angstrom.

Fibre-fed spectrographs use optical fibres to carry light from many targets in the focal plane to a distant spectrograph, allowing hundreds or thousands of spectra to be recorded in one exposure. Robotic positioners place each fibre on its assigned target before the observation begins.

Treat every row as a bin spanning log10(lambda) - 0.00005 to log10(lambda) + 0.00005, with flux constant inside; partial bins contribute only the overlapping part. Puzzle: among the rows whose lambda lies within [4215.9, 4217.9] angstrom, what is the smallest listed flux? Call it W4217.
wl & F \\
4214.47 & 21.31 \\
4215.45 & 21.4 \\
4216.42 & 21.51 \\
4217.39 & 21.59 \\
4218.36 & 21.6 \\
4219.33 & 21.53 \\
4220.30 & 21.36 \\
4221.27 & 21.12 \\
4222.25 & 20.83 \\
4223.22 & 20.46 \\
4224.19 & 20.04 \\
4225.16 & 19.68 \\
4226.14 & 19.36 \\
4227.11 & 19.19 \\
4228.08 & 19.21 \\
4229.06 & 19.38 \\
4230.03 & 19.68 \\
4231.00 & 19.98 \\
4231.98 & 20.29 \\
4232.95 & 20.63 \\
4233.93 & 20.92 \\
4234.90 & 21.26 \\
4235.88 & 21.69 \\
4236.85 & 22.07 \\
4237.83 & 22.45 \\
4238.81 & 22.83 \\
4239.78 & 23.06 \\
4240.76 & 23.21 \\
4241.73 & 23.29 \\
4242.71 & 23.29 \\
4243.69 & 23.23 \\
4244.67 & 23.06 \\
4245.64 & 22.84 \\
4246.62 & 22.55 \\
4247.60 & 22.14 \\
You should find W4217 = 21.51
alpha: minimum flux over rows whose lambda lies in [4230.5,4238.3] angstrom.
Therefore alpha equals 19.98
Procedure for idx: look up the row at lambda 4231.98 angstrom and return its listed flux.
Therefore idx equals 20.29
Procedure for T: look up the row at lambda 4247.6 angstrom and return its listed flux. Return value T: 22.14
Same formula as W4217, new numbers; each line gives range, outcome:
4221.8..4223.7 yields 20.46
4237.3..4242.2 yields 22.45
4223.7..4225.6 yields 19.68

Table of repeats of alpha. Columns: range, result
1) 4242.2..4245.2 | 23.06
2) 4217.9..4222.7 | 20.83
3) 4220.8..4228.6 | 19.19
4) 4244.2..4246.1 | 22.84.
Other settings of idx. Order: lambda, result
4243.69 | 23.23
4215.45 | 21.4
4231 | 19.98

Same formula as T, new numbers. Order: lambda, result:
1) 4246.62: 22.55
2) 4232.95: 20.63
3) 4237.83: 22.45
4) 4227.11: 19.19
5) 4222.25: 20.83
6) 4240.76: 23.21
